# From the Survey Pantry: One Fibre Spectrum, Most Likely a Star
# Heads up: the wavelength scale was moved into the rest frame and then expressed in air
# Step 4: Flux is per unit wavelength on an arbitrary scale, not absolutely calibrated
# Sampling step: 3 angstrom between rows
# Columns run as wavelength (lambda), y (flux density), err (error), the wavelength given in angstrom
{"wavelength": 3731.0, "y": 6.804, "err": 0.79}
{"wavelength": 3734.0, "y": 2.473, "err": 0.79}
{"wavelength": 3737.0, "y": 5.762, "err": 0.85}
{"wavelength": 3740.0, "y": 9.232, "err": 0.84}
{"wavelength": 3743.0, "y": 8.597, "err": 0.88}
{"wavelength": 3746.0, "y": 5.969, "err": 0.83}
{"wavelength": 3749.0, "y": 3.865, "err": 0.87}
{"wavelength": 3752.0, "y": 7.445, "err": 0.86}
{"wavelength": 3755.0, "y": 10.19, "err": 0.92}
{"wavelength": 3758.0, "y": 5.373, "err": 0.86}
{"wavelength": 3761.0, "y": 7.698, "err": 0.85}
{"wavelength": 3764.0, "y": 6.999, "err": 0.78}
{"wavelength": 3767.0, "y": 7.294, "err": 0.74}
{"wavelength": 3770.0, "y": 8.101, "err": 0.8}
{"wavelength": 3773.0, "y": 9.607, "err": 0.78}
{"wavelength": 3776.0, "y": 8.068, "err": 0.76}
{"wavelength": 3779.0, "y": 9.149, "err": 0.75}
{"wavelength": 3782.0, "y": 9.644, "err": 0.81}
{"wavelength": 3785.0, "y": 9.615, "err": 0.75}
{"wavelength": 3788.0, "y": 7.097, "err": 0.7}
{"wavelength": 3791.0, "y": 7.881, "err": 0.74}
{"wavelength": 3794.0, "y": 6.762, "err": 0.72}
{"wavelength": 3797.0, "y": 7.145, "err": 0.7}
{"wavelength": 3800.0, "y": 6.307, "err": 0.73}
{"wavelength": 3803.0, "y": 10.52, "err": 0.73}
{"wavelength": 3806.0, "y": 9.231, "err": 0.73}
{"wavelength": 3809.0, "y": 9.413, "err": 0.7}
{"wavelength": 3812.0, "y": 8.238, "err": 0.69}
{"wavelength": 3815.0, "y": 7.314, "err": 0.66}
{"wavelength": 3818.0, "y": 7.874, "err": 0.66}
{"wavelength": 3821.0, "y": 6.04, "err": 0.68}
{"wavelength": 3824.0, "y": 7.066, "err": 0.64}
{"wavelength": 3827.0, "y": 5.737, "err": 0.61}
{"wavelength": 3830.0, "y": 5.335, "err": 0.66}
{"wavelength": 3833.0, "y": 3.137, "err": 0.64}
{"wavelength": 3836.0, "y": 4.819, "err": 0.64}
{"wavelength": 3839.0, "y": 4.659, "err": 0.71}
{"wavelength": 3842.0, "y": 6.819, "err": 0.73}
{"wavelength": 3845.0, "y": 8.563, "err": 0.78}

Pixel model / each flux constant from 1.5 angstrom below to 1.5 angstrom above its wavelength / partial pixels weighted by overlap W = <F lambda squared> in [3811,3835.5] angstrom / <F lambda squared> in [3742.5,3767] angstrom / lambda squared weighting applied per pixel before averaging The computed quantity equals 0.9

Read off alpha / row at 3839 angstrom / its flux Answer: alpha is 4.659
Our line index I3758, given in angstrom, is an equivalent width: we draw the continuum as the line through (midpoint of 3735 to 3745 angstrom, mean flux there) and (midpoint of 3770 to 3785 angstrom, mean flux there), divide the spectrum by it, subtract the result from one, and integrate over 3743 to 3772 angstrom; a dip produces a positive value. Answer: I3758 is 3.9 angstrom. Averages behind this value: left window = 7.5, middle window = 7.12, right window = 9.07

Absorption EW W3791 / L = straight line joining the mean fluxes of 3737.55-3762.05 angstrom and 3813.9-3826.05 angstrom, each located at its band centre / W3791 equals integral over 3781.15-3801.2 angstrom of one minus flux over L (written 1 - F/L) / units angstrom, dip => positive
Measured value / -1.8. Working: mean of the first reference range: 7.23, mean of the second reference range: 7.01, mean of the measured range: 7.74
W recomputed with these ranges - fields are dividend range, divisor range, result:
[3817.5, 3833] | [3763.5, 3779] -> 0.75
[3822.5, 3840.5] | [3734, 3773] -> 0.75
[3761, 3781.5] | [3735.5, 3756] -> 1.16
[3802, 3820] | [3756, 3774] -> 1.18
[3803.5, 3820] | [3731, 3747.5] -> 1.37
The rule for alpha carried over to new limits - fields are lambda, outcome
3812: 8.238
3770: 8.101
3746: 5.969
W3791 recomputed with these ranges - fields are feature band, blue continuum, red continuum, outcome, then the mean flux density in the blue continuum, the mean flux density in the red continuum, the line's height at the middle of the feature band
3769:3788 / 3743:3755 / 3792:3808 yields -3.7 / 6.67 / 8.03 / 7.46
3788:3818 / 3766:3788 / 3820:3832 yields -3.6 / 8.7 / 5.92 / 7.23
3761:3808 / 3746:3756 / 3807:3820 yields -4.2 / 6.84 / 8.17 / 7.55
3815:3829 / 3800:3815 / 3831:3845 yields 0.9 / 8.84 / 5.27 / 7.15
